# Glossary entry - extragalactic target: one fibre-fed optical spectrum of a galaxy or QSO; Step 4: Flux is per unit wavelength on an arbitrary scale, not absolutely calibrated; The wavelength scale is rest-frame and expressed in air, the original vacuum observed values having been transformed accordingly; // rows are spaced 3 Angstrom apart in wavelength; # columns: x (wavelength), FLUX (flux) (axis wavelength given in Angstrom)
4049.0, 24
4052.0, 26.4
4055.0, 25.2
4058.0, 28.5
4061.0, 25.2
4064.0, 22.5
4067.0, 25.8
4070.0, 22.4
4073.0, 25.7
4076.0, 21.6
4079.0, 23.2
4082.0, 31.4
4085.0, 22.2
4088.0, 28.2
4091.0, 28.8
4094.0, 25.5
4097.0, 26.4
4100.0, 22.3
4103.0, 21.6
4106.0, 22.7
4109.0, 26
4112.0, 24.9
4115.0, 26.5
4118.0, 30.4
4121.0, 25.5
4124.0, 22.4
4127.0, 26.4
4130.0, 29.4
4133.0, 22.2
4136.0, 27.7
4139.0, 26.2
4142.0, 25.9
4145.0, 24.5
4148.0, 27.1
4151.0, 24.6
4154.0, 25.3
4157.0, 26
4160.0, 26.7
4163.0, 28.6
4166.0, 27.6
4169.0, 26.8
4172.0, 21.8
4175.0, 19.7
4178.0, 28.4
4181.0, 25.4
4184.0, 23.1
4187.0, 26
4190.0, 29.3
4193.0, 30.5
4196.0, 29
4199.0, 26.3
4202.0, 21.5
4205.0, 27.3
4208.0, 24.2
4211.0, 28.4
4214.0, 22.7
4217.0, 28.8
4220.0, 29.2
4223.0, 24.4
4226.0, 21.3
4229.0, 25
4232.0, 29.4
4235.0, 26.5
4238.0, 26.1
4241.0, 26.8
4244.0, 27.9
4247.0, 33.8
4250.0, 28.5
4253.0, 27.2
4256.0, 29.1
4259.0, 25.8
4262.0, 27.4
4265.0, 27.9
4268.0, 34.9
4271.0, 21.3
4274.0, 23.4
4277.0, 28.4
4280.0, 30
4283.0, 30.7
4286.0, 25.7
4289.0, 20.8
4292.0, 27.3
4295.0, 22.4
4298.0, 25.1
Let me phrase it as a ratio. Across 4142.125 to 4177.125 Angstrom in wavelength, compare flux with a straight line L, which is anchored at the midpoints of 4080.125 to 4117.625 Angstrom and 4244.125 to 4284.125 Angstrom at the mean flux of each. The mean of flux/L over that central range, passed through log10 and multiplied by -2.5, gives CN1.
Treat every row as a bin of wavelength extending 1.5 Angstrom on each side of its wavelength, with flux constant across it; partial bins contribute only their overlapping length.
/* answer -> 0.05 mag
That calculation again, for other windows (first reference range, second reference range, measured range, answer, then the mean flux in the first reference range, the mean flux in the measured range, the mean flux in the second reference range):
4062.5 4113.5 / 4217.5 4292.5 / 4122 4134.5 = 0.010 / 24.8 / 25.1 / 27.2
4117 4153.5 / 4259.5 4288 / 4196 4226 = 0.042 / 25.9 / 25.8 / 27.6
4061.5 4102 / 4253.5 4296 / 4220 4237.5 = 0.030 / 25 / 25.7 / 26.9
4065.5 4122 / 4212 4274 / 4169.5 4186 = 0.103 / 25.3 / 23.9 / 27.1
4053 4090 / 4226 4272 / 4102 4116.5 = 0.057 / 25.2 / 24.4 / 27.7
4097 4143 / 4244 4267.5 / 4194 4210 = 0.062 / 25.4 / 25.9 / 28.8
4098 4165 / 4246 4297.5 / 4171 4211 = 0.024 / 25.6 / 25.7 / 27.2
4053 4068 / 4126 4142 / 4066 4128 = 0.029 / 25.5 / 25.2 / 26.3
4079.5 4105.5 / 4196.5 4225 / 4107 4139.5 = -0.018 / 25.6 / 26.1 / 25.9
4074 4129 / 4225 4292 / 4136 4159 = 0.004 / 25.4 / 25.8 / 27.2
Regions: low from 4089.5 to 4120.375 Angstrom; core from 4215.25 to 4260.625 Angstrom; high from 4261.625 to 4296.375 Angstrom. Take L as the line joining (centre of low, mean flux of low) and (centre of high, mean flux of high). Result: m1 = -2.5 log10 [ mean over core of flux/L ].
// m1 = -0.04 mag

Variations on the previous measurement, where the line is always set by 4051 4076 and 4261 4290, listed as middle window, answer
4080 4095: -0.08 mag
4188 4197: -0.12 mag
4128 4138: -0.03 mag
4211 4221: -0.02 mag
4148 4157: 0.02 mag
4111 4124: -0.04 mag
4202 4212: 0.03 mag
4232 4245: -0.01 mag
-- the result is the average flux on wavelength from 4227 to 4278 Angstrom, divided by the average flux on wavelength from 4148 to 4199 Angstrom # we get 1.1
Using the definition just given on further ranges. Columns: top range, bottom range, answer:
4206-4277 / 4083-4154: 1.06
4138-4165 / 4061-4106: 1.05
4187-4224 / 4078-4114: 1.06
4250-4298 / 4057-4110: 1.07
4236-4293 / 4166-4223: 1.06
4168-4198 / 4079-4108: 1.03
